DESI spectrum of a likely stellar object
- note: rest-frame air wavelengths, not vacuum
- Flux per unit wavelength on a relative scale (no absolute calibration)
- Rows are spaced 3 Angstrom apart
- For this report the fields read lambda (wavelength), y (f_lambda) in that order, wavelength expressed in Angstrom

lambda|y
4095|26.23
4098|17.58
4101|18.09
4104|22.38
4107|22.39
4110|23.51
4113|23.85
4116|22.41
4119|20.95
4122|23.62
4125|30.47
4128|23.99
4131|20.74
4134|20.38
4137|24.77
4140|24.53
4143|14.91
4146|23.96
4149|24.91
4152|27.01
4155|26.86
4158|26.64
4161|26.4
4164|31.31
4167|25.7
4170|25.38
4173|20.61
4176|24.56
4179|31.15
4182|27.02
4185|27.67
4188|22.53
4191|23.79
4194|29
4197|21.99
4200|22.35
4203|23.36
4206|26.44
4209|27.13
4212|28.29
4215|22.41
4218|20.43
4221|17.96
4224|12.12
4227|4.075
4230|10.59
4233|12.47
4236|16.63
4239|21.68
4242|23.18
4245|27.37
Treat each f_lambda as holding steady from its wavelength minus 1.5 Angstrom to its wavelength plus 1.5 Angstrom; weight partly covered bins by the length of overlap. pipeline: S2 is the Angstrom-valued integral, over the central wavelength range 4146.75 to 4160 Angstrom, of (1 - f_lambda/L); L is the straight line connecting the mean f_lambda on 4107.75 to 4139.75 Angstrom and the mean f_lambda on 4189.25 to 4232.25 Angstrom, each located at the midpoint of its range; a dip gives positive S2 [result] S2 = -2.2 Angstrom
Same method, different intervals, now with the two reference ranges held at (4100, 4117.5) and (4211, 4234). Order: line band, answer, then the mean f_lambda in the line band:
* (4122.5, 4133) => -1.7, 24.7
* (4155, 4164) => -3.7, 27.4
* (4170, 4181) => -4.2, 25.5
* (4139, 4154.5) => -2.5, 23.3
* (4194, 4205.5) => -4.4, 23.7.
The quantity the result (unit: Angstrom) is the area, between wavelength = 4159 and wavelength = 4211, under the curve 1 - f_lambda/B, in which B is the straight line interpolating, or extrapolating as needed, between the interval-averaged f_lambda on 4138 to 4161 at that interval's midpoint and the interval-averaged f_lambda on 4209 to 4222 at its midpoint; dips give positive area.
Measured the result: -4.7 Angstrom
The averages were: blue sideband 24.3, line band 25.7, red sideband 23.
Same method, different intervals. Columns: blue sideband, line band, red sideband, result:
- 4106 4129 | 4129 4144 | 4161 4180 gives 2.1 Angstrom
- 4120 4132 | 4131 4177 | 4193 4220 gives 0.4 Angstrom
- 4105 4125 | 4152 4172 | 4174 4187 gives -0.6 Angstrom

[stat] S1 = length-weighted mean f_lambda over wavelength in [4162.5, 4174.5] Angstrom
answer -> 25.8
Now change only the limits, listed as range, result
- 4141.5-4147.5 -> 19.4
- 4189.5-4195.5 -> 26.4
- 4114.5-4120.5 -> 21.7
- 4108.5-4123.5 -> 22.9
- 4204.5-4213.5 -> 27.3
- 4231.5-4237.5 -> 14.6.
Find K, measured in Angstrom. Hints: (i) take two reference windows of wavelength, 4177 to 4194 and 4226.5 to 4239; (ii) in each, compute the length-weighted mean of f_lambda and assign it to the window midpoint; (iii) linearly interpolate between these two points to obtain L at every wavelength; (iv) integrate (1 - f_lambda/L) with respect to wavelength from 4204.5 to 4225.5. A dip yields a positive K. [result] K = -4.5 Angstrom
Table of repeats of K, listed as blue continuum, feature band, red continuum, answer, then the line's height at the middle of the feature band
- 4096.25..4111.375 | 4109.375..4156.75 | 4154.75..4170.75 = 0.7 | 24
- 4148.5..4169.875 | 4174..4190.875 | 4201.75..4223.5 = -0.6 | 25.3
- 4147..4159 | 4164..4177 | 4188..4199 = 0.3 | 25.5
